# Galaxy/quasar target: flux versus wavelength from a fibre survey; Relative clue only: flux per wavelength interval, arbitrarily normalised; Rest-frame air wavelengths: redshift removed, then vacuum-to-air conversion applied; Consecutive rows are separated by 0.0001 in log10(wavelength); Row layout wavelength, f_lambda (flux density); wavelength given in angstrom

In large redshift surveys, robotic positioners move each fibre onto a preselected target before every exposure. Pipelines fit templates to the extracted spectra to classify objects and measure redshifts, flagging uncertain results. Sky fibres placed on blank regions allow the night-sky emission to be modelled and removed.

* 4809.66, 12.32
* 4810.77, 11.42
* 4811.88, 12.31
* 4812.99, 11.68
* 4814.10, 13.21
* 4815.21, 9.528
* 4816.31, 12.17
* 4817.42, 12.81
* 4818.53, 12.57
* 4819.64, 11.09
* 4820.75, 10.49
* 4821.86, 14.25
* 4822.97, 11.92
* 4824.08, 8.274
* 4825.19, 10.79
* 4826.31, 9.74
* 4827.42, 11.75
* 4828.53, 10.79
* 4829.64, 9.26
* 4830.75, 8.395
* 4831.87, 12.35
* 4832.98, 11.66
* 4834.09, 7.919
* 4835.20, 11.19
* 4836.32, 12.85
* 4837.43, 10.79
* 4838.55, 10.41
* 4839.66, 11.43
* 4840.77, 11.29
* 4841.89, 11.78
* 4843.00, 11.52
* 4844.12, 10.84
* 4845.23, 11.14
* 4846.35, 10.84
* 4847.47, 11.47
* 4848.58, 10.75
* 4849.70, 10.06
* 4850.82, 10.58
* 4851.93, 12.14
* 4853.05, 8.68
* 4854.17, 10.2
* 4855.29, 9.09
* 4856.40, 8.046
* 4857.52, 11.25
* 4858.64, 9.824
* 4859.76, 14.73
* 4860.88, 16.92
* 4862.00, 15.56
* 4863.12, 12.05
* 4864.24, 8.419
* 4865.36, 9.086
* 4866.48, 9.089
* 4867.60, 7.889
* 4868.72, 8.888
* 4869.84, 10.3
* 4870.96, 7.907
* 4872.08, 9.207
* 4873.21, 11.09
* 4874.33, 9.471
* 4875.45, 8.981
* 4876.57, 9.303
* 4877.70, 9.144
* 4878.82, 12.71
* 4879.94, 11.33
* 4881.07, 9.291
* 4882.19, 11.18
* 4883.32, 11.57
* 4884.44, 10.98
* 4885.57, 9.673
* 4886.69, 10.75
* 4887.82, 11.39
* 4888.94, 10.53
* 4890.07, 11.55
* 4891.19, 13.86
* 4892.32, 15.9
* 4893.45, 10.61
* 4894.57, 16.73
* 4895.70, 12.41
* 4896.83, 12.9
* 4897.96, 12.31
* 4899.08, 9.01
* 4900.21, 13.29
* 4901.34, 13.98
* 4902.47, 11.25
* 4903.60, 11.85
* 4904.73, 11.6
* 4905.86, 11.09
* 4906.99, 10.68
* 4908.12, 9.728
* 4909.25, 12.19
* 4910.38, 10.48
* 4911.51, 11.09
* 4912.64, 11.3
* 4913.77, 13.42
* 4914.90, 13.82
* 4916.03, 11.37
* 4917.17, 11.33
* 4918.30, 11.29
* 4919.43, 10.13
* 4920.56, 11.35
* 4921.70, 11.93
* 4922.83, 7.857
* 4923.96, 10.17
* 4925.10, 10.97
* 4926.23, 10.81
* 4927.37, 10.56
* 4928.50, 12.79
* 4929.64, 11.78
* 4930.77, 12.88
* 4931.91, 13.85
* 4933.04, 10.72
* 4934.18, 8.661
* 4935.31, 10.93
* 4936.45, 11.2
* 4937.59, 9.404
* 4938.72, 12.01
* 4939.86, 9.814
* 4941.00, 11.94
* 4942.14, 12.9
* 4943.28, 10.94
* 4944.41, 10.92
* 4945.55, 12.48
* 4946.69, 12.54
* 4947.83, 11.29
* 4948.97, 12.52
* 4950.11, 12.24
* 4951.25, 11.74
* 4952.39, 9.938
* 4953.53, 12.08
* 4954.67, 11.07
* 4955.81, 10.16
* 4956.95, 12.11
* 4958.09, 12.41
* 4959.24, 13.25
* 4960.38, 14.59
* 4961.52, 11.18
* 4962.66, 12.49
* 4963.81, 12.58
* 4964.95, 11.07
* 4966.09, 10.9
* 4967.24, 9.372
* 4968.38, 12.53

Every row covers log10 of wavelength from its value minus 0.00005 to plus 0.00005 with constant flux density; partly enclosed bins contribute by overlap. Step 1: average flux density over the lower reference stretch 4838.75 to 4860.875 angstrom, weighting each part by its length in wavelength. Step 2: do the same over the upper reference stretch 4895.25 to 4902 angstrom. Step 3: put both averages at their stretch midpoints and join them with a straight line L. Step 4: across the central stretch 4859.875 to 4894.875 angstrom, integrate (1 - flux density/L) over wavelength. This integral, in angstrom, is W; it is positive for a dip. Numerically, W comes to 2.1 angstrom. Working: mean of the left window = 11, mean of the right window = 12.3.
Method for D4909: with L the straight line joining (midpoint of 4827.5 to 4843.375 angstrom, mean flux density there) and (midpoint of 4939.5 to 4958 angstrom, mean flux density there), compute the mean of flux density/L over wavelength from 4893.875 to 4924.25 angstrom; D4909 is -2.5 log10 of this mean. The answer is -0.03 mag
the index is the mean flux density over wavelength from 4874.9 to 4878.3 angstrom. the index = 9.18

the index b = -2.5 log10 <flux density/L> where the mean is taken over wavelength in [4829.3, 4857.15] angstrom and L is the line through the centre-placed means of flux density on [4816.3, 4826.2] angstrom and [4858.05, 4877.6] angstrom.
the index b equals 0.040 mag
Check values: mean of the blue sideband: 11.5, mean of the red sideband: 10.5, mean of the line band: 10.6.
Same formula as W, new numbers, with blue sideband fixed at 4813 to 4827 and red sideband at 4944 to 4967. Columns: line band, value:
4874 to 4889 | 1.5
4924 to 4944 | 0.9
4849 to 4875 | 2.5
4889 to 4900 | -1.0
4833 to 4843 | 0.4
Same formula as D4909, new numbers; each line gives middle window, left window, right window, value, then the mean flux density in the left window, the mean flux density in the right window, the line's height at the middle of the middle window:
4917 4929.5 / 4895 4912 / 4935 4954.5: 0.068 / 11.6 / 11.5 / 11.5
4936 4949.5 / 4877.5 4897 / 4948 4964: 0.043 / 11.8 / 12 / 12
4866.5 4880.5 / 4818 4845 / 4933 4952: 0.150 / 11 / 11.3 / 11.1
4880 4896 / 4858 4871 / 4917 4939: -0.081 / 11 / 11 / 11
